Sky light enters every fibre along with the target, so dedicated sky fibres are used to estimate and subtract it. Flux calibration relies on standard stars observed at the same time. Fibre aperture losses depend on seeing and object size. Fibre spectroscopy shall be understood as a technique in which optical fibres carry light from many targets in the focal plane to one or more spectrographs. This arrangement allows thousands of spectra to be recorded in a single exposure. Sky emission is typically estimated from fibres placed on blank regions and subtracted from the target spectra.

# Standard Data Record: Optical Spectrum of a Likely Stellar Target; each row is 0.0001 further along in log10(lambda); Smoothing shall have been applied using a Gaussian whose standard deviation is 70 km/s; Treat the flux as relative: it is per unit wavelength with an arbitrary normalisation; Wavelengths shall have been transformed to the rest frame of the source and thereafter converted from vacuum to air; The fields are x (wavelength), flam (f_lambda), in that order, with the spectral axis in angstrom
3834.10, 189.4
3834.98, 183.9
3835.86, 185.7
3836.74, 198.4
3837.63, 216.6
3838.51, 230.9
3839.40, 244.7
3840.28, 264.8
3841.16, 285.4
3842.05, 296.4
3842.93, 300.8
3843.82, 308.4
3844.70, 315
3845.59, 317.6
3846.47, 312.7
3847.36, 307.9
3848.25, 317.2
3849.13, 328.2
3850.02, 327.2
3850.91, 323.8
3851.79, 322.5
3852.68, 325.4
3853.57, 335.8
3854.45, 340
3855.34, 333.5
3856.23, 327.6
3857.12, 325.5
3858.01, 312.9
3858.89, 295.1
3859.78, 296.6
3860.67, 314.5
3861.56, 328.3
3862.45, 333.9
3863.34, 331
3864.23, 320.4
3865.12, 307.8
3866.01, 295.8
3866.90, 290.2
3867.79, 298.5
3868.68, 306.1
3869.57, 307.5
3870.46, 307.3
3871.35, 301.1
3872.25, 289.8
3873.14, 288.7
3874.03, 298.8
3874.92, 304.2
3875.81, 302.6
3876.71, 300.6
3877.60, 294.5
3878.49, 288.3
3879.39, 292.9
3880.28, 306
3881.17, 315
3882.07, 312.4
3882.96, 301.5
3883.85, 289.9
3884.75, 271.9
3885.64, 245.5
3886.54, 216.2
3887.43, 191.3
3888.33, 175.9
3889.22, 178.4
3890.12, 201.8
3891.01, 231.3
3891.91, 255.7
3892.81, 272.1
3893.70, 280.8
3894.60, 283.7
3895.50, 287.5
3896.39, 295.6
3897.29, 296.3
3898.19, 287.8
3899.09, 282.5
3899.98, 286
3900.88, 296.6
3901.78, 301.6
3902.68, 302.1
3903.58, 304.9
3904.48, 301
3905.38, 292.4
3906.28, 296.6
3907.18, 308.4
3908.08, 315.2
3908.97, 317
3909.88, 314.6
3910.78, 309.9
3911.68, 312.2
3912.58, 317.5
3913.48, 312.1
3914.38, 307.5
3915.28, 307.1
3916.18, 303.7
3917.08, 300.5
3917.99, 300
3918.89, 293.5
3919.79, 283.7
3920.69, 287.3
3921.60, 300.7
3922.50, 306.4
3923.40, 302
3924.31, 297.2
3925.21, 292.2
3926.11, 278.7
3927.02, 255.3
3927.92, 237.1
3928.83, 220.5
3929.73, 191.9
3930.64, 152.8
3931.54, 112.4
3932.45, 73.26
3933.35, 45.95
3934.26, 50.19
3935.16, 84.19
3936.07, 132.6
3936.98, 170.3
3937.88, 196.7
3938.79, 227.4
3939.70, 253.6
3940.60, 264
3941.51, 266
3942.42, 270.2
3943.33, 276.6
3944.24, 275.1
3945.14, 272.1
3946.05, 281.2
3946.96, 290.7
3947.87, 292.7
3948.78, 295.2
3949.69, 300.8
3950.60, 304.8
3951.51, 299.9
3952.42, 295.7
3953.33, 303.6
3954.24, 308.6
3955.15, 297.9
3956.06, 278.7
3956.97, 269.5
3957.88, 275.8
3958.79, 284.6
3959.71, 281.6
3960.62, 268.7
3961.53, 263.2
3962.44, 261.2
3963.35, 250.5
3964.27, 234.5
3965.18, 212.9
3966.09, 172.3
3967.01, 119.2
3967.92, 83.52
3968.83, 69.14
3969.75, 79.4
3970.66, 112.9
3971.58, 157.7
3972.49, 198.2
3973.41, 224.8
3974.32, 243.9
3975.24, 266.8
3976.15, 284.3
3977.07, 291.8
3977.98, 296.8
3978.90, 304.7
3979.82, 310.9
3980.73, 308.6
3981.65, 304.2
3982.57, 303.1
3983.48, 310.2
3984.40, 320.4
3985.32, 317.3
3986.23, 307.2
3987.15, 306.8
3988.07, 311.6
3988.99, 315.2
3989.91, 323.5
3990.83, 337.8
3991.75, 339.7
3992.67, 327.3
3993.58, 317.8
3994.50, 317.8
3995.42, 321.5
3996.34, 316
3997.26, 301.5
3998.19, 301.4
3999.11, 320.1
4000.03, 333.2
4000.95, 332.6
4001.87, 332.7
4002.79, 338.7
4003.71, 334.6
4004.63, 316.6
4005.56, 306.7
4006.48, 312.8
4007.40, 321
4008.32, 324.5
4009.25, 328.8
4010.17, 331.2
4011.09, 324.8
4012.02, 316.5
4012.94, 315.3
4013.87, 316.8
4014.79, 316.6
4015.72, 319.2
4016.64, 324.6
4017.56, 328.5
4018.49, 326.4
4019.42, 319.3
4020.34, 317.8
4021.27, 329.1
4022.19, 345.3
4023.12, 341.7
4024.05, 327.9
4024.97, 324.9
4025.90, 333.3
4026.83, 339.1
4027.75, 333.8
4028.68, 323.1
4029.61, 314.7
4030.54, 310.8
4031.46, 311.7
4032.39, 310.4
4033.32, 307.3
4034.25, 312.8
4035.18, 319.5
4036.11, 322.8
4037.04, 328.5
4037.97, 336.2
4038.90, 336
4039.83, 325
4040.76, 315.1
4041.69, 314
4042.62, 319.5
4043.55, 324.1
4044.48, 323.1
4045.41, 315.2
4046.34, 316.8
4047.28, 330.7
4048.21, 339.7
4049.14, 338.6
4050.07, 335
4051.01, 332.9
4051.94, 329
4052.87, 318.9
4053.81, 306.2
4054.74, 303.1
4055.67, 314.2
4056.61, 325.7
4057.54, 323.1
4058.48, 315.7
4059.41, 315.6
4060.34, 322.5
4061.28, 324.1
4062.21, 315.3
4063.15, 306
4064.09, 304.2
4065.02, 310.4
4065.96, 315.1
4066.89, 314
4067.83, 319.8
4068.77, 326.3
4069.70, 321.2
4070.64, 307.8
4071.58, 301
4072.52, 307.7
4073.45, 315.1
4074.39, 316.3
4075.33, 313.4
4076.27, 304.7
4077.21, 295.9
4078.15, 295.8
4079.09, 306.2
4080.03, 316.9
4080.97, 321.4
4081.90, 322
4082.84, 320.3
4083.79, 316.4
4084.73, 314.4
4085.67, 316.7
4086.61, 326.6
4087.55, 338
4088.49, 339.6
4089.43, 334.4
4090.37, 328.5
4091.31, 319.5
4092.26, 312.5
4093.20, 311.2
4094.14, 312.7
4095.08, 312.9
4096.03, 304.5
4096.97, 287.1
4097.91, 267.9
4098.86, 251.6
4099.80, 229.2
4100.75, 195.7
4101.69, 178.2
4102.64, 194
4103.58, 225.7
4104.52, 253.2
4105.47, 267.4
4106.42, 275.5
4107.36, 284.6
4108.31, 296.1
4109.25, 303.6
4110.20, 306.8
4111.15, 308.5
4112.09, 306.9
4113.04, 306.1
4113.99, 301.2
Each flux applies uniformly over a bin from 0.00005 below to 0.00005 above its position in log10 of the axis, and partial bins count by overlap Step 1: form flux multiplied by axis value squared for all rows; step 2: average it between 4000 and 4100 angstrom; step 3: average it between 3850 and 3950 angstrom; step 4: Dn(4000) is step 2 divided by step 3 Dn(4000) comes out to 1.2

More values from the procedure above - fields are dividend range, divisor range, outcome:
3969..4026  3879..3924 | 1.11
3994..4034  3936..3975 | 1.39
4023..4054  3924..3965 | 1.41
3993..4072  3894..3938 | 1.31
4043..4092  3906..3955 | 1.32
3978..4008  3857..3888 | 1.14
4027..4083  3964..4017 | 1.16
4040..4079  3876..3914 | 1.22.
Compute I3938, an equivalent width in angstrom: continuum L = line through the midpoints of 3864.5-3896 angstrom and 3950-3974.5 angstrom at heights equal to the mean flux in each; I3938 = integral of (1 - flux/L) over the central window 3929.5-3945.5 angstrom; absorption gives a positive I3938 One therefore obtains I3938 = 3.9 angstrom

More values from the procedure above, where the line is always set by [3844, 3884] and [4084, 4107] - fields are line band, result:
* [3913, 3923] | 0.1 angstrom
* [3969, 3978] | 2.7 angstrom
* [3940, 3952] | 0.7 angstrom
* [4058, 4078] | -1.8 angstrom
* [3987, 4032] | -4.5 angstrom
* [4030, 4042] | -1.2 angstrom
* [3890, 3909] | 1.2 angstrom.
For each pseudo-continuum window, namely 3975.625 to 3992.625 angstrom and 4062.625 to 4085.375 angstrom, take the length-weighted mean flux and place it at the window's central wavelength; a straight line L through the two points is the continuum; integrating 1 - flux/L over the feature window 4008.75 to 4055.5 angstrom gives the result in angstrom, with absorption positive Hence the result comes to -1.80 angstrom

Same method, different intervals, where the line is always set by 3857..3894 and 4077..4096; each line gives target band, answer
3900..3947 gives 5.7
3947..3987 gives 5.8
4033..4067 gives -0.9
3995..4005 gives -0.6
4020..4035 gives -0.7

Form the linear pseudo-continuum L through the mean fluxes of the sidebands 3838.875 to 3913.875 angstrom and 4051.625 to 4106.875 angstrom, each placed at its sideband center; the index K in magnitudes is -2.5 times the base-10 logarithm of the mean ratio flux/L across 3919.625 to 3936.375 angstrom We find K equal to 0.40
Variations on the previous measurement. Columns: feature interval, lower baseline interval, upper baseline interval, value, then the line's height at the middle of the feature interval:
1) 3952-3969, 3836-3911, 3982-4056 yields 0.27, 310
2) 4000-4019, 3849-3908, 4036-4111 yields -0.07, 302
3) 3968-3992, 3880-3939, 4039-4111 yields 0.06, 278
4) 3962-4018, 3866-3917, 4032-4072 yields 0.09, 307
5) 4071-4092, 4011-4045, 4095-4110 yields -0.15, 276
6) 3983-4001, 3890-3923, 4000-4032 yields 0.00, 318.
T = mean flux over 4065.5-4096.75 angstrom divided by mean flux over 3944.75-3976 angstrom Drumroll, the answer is 1.32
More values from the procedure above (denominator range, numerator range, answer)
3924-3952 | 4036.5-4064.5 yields 1.43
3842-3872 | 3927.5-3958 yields 0.73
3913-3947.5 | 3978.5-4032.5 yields 1.34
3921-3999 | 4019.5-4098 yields 1.26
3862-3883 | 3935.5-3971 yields 0.79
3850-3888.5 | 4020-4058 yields 1.08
